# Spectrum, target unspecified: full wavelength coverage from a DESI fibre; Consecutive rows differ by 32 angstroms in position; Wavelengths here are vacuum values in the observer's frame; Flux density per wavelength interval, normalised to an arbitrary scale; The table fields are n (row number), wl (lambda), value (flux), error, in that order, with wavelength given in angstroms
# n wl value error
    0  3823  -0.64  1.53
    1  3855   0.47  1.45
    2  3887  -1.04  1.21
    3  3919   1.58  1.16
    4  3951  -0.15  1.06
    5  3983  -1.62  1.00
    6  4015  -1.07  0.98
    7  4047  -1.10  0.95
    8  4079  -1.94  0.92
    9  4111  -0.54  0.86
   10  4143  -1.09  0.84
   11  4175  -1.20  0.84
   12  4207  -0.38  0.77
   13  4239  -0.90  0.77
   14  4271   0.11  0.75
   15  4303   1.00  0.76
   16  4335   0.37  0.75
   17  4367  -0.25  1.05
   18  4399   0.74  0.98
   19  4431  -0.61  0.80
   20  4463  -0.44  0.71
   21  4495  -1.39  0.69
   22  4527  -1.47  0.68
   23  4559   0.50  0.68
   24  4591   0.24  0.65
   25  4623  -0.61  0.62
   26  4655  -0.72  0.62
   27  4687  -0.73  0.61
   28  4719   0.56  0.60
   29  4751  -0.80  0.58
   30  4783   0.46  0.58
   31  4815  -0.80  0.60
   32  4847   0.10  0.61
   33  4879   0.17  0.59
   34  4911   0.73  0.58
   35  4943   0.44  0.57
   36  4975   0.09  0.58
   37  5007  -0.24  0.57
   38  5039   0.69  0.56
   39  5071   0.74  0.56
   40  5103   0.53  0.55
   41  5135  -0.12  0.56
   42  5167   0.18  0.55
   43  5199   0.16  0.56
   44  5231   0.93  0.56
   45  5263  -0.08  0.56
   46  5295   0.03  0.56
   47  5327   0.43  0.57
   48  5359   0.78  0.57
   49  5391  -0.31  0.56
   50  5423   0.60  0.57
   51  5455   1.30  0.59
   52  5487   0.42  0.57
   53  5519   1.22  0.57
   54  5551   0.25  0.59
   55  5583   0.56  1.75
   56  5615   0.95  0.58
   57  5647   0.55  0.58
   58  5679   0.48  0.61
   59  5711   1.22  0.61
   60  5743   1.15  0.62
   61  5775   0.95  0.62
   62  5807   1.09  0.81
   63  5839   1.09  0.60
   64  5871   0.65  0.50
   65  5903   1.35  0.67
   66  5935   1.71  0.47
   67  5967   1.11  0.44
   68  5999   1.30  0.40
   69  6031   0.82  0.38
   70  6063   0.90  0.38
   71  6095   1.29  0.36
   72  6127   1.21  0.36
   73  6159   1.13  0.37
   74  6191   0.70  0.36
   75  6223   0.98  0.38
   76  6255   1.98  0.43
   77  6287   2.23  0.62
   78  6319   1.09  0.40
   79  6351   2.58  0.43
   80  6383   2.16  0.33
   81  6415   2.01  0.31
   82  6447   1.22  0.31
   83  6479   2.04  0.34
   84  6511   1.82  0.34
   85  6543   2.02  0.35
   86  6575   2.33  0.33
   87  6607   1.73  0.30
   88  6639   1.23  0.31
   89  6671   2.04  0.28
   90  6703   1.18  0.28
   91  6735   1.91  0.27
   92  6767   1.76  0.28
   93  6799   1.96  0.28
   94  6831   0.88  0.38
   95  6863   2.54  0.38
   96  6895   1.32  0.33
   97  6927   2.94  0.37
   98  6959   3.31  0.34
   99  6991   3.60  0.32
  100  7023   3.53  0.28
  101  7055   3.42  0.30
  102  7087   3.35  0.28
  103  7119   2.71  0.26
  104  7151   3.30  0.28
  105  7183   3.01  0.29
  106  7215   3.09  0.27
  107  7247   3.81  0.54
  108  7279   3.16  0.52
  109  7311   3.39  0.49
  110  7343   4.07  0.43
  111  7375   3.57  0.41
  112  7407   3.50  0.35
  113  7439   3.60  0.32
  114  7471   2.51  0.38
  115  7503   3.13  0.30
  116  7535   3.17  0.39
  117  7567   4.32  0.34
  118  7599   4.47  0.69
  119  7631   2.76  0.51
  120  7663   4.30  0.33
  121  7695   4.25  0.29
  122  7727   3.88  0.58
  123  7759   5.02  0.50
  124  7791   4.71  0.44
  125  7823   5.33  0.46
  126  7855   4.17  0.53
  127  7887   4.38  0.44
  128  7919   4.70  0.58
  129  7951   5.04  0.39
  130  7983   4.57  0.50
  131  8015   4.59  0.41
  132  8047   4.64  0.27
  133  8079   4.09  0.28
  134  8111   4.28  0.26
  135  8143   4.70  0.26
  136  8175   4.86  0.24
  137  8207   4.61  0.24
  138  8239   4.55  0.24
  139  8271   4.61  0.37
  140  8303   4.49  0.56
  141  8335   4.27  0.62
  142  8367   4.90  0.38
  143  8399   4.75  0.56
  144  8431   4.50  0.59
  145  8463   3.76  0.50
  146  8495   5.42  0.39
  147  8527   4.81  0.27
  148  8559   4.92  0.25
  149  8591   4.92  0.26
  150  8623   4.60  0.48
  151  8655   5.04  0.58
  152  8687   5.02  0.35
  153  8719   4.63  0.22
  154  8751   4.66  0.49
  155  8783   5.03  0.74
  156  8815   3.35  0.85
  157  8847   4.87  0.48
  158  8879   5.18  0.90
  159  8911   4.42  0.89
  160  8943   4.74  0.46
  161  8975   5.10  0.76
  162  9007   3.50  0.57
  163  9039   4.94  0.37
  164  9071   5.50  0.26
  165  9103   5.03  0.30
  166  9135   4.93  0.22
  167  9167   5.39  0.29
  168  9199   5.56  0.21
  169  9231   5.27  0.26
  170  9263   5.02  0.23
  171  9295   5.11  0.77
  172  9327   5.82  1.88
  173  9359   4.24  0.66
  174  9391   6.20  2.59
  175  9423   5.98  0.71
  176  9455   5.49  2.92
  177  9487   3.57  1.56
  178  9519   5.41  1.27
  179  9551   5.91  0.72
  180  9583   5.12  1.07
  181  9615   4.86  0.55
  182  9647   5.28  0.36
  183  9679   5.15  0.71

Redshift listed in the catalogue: 0.735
